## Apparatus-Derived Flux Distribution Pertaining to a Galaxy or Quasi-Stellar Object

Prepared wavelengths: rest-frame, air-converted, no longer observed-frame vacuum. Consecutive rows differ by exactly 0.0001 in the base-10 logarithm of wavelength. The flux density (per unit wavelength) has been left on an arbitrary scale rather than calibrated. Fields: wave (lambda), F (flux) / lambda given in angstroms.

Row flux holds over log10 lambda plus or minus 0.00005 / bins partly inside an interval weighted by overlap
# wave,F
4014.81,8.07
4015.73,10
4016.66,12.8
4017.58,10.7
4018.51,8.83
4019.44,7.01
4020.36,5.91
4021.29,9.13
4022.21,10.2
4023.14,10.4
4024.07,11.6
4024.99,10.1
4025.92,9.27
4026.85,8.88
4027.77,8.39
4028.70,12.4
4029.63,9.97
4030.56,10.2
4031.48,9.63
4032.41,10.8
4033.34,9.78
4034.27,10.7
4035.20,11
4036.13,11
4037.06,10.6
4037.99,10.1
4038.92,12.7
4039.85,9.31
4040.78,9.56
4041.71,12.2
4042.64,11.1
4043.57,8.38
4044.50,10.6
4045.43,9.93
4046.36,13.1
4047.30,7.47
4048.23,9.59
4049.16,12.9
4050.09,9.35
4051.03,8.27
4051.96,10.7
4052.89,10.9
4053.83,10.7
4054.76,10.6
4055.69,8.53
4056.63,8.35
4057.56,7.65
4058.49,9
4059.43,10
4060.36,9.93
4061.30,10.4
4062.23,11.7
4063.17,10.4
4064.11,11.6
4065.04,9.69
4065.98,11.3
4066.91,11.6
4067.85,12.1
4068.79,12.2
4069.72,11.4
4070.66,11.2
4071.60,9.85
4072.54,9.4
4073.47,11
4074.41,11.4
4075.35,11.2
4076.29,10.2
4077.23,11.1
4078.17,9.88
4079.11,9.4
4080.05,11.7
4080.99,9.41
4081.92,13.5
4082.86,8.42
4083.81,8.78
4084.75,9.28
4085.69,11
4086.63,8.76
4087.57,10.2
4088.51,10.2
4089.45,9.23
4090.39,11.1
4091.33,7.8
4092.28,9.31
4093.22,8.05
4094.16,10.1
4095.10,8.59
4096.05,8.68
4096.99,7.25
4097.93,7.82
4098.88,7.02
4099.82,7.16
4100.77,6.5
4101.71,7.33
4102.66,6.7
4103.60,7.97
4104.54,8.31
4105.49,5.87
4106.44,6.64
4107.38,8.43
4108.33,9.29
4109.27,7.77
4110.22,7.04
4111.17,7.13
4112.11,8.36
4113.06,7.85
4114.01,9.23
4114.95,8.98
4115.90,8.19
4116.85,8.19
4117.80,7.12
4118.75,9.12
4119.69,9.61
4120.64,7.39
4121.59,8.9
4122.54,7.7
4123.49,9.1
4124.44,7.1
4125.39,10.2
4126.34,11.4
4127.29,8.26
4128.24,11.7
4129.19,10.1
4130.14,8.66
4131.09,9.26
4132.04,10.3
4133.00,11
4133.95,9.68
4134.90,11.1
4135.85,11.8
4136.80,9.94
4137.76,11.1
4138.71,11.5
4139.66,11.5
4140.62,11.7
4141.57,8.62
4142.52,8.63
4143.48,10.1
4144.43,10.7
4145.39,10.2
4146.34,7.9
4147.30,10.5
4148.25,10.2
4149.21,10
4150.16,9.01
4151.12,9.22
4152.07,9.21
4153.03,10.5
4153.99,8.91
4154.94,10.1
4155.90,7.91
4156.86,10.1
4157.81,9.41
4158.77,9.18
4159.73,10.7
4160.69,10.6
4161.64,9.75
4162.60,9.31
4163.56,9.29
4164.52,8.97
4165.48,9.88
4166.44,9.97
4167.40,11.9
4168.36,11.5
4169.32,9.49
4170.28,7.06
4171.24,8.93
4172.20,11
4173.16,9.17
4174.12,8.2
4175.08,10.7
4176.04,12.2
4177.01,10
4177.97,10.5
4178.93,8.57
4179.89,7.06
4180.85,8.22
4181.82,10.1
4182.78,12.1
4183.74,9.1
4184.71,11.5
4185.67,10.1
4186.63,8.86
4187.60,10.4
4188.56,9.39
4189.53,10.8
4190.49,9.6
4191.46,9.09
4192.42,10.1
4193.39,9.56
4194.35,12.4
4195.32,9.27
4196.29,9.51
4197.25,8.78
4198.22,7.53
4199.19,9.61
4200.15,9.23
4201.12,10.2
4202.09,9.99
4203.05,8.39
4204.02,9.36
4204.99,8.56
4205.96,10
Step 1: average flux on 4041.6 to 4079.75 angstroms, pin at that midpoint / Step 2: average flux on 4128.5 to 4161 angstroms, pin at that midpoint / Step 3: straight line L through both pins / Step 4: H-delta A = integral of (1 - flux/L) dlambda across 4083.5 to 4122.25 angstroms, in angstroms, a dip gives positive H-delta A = 7.0 angstroms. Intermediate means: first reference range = 10.4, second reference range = 9.99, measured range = 8.34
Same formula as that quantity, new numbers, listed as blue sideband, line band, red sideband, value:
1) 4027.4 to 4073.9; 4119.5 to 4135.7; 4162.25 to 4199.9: 0.7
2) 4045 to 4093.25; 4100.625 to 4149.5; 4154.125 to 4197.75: 4.4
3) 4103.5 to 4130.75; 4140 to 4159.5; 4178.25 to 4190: -1.2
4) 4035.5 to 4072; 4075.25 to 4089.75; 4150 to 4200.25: 0.2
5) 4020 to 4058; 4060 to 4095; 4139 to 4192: -1.3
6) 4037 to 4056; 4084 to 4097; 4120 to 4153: 1.0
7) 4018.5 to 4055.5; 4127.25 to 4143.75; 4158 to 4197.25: -0.7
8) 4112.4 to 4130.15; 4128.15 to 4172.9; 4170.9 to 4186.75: -2.8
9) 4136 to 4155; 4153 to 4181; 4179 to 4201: 0.5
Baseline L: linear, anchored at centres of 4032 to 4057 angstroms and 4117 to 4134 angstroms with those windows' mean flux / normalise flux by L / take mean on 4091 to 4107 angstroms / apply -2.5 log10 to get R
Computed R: 0.24 mag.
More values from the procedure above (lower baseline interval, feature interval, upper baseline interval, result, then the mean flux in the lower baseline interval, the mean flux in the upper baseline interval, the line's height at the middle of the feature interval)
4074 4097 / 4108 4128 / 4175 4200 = 0.155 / 9.83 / 9.79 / 9.81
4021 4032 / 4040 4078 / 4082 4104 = -0.115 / 10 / 8.66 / 9.37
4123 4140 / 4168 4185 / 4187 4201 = 0.011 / 10.2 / 9.67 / 9.81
